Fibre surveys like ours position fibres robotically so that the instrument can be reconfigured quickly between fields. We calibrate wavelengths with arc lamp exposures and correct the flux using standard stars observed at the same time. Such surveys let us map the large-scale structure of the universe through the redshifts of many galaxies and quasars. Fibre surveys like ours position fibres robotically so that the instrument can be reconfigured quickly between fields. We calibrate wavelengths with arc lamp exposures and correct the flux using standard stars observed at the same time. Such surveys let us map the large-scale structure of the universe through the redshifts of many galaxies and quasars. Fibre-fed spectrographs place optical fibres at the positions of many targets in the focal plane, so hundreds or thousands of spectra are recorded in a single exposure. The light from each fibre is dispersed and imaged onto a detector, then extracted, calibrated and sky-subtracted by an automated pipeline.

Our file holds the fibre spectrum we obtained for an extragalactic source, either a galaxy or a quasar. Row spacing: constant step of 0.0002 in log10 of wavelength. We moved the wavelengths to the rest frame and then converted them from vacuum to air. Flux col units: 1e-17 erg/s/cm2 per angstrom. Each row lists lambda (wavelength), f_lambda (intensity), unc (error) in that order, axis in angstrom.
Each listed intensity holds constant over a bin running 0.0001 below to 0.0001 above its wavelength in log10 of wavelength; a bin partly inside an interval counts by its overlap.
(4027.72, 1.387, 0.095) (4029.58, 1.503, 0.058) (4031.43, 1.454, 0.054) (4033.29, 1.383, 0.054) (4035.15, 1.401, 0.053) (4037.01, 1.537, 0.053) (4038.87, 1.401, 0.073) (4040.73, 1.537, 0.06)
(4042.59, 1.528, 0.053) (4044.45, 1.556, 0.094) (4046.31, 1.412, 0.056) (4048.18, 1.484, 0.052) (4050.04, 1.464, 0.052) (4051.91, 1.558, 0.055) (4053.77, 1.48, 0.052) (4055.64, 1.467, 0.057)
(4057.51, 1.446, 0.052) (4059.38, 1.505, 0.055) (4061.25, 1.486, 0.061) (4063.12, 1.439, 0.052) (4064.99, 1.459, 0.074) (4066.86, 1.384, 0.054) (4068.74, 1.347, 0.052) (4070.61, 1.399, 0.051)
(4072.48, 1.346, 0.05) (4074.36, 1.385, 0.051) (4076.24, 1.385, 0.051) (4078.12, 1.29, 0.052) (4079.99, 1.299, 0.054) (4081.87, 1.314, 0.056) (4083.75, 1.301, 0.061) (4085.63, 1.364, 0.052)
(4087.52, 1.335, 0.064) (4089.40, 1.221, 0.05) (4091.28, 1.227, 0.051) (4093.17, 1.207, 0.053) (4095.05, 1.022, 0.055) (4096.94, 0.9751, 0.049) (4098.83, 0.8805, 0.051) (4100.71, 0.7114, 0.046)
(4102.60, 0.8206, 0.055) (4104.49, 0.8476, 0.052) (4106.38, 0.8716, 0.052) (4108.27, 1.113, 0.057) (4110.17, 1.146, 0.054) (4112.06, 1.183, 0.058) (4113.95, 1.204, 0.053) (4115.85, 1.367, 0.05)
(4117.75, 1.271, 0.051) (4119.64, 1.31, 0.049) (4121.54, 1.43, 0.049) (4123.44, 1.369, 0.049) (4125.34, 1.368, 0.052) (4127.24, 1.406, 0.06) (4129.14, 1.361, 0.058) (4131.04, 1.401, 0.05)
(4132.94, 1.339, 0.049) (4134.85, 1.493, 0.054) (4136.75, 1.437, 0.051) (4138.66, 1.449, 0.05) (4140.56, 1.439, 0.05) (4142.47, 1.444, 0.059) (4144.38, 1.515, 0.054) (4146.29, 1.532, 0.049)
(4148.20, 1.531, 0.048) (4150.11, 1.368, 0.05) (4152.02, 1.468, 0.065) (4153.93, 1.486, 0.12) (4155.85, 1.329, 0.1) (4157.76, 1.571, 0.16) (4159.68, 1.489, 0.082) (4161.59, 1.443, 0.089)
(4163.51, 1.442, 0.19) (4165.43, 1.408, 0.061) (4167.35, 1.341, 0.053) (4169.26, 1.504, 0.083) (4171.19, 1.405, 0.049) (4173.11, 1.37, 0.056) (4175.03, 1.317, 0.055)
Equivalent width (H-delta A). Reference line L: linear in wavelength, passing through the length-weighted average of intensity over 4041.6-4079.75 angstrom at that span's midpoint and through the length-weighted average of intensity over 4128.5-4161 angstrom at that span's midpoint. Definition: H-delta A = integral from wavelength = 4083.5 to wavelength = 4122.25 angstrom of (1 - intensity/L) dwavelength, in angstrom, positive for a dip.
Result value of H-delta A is 8.5 angstrom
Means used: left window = 1.44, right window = 1.45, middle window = 1.13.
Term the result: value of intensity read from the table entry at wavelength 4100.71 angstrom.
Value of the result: 0.7114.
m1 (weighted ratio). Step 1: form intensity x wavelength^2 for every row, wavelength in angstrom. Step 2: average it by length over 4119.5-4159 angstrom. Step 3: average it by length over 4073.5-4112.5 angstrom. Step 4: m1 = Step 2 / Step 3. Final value 1.3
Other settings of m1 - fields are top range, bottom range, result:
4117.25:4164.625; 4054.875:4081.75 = 1.06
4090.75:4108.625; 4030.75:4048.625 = 0.67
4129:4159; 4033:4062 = 1.03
